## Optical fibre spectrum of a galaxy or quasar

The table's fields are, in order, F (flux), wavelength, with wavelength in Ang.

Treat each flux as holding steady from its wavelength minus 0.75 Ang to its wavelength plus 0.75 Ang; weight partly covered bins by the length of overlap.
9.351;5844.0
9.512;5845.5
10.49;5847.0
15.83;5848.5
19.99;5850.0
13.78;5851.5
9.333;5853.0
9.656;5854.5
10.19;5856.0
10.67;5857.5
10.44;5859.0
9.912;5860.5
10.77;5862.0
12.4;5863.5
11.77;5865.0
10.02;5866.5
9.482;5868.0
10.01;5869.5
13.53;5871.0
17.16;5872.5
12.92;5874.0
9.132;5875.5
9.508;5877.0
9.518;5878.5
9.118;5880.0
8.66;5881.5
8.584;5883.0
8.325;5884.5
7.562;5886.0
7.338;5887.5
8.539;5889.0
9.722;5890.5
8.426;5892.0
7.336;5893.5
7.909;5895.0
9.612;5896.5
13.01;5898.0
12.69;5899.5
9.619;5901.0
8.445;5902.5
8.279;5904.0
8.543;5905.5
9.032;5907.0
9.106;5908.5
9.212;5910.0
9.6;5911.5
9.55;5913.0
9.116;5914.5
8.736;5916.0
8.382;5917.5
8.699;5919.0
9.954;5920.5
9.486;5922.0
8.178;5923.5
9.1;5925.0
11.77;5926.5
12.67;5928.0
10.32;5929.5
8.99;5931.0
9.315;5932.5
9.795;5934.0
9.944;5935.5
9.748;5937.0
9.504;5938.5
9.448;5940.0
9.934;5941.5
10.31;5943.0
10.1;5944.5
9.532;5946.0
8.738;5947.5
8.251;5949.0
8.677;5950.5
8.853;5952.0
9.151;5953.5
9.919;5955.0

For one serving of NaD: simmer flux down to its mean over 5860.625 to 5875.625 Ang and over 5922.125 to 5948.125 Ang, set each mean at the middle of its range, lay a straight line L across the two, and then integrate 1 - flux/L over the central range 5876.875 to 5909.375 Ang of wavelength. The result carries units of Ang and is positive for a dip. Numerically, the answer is 5.9 Ang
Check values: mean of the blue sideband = 11.8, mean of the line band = 9.03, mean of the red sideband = 9.84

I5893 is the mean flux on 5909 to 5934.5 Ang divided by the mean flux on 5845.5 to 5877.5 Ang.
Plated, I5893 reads 0.8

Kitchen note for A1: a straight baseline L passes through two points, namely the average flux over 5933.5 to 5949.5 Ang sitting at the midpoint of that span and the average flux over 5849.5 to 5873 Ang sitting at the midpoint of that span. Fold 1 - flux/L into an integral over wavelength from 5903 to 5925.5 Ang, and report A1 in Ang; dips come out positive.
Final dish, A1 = 2.8 Ang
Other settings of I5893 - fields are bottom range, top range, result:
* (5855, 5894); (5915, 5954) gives 0.95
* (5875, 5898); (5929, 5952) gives 1.08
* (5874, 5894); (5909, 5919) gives 1.03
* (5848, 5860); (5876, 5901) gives 0.74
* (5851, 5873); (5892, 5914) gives 0.84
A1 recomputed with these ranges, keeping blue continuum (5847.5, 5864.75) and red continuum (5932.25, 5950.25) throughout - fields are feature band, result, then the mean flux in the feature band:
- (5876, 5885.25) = 1.94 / 8.96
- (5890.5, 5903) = 1.36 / 9.66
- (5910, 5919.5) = 1.18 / 9.04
